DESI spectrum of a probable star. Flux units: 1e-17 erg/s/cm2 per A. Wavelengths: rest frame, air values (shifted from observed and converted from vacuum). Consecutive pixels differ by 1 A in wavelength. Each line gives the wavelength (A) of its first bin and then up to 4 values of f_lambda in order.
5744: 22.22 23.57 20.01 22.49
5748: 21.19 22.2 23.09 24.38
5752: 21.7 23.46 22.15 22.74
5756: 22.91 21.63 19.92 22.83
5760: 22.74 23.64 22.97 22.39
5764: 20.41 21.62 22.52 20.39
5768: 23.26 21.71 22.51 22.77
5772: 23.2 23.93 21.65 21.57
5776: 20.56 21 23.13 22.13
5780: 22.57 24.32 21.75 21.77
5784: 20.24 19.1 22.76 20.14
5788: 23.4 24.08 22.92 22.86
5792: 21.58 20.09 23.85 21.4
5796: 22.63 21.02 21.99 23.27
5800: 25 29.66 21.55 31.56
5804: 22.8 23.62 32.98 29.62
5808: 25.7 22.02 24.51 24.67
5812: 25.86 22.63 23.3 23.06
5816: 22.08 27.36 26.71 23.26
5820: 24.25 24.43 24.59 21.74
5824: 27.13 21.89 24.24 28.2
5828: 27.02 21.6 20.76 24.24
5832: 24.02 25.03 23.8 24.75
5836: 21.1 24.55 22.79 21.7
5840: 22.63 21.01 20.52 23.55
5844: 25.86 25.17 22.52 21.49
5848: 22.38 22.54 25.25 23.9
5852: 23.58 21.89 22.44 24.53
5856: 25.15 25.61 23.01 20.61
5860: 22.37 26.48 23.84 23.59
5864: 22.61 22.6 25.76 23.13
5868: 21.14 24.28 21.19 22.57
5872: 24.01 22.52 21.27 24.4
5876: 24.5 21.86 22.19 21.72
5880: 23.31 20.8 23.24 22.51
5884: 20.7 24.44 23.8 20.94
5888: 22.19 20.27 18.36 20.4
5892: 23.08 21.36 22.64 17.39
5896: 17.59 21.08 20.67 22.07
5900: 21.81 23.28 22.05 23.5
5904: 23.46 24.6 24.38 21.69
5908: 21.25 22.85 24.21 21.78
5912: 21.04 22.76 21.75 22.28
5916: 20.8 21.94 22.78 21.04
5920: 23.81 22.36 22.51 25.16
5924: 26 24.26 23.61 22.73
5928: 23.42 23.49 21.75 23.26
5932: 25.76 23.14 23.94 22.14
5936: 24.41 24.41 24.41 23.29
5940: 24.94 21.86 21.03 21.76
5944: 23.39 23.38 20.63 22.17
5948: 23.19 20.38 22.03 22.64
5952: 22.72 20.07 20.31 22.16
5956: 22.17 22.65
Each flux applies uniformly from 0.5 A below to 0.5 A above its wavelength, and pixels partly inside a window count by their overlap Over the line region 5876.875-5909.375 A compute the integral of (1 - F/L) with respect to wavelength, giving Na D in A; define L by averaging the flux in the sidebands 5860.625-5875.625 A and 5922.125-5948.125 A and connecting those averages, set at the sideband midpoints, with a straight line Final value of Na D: 2.02 A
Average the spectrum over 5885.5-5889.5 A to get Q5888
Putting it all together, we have 21.8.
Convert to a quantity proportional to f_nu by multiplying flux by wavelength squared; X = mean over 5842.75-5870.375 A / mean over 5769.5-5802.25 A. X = 1.07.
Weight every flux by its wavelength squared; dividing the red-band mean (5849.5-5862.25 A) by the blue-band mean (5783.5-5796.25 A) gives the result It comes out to 1.11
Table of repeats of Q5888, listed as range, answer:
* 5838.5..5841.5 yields 21.8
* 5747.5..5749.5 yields 21.7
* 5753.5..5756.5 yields 22.6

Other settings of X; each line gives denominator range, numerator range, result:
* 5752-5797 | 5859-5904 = 1.04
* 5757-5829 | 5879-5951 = 1.00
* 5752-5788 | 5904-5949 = 1.10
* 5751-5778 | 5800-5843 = 1.12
